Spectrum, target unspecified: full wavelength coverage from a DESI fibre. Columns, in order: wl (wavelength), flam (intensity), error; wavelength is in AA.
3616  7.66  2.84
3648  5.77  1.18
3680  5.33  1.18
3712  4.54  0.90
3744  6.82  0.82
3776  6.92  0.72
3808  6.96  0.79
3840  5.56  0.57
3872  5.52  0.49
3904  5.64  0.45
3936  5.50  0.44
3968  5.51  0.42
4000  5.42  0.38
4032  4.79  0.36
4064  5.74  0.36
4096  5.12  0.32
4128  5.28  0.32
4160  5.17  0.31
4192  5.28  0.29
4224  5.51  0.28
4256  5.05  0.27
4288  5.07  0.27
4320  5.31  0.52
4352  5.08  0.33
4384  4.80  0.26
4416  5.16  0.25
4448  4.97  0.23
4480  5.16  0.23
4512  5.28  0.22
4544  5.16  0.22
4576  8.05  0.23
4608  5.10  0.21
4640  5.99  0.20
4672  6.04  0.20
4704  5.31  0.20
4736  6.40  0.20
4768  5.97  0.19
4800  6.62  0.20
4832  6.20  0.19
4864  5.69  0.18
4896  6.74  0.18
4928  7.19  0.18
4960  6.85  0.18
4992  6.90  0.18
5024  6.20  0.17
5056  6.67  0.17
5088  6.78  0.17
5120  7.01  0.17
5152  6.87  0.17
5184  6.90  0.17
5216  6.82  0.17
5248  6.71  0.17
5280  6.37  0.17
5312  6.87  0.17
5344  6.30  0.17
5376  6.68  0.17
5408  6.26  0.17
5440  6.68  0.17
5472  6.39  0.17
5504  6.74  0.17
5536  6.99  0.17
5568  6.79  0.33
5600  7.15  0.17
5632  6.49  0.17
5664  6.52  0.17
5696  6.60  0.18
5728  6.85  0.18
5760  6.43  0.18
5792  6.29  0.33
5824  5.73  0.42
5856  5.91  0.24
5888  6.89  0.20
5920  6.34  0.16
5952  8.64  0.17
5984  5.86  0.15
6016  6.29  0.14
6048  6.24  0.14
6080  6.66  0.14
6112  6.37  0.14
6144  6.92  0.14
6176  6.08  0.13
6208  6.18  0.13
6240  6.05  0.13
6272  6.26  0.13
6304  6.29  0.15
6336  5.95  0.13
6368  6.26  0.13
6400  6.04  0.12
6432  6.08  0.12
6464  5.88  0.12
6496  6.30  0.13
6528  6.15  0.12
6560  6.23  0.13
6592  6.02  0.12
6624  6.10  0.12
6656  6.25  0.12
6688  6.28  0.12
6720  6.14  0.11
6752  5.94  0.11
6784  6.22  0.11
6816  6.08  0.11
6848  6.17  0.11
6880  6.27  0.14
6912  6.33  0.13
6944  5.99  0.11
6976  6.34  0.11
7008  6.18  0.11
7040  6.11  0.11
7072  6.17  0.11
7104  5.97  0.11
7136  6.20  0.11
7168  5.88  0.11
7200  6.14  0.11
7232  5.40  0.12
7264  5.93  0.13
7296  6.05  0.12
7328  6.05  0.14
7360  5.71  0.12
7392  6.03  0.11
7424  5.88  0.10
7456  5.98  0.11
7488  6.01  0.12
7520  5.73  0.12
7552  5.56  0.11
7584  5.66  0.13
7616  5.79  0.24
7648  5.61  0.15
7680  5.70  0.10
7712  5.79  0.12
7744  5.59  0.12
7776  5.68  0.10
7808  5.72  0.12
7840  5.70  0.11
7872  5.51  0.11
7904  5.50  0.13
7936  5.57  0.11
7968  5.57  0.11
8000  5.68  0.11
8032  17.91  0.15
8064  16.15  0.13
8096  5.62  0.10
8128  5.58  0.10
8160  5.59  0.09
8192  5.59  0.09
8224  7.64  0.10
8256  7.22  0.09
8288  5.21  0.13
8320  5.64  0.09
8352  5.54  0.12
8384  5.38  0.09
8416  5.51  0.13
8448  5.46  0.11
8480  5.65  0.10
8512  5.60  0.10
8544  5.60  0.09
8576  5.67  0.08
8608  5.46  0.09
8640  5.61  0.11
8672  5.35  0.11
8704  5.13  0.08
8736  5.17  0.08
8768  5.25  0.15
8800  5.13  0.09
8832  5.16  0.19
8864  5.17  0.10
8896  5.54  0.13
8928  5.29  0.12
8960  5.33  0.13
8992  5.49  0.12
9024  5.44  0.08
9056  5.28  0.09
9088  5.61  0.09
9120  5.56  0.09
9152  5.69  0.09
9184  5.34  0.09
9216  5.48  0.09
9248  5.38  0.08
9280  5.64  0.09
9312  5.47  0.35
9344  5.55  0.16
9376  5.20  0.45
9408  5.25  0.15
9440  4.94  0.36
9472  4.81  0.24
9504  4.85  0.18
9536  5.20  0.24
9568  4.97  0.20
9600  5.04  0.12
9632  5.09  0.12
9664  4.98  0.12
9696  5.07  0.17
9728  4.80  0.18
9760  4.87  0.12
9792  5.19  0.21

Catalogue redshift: 0.23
